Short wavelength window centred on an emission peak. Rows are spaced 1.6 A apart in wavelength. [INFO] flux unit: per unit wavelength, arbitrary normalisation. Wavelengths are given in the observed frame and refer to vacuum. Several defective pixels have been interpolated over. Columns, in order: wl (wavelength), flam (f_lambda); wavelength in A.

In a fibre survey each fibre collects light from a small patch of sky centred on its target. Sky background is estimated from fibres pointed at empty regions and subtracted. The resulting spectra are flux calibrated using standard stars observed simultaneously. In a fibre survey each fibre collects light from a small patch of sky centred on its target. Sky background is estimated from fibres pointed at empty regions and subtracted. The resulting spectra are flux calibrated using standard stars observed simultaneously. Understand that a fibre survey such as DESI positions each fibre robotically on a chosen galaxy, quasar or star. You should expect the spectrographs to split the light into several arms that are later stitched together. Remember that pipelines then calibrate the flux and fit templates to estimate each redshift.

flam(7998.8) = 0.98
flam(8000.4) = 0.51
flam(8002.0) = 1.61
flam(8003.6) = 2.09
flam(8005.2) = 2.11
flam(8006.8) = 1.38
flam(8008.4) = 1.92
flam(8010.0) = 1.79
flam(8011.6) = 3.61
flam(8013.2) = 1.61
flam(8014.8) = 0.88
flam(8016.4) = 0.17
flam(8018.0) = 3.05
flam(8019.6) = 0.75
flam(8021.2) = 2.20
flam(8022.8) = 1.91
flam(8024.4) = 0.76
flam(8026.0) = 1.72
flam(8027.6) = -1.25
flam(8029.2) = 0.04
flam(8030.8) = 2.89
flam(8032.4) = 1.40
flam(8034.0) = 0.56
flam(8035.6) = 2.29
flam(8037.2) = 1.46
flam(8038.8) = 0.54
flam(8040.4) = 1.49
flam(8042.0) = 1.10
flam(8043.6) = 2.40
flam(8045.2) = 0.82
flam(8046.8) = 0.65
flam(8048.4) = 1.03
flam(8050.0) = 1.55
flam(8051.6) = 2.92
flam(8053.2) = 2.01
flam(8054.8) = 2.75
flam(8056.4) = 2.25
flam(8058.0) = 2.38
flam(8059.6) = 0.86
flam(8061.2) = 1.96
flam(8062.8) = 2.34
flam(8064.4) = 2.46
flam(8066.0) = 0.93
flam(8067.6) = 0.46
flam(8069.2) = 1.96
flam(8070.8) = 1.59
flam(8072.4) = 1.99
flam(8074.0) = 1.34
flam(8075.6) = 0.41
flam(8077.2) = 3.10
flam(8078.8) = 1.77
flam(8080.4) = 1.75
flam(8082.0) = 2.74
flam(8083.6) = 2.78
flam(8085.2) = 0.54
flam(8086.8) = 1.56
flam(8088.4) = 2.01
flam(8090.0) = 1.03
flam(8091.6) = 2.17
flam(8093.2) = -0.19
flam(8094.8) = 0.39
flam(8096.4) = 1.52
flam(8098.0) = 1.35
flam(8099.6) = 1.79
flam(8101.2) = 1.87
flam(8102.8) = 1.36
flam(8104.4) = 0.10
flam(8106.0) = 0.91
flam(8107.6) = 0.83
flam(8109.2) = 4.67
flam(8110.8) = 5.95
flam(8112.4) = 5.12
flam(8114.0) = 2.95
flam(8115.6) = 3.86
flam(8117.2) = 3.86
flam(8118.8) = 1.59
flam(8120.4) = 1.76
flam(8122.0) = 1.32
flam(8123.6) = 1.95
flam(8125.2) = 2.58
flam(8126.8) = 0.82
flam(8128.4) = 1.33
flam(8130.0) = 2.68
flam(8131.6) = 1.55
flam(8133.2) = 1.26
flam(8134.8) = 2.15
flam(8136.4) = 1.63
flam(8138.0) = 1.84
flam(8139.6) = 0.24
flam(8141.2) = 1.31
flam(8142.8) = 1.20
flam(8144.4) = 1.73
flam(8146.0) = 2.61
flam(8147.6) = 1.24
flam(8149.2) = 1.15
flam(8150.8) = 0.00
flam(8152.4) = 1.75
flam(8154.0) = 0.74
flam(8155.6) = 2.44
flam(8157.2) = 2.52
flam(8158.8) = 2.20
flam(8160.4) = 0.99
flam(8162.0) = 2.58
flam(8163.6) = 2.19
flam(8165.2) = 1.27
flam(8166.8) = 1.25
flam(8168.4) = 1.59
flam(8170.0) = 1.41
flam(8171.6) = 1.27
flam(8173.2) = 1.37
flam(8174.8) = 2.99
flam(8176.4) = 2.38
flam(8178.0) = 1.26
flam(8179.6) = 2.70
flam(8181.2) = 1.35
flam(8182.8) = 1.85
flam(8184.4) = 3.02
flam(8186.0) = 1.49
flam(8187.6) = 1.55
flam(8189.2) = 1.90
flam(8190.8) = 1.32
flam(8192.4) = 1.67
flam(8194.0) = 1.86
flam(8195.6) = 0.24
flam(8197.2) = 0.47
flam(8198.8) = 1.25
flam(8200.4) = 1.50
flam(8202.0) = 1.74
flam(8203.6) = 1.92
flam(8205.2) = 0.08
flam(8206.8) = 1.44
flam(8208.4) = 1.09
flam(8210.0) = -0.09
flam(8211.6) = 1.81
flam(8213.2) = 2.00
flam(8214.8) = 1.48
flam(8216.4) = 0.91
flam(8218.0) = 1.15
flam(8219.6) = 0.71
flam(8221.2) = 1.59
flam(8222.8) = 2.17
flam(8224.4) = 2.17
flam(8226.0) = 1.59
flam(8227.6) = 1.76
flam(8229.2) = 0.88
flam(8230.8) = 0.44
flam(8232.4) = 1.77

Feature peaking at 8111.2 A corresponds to H-gamma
